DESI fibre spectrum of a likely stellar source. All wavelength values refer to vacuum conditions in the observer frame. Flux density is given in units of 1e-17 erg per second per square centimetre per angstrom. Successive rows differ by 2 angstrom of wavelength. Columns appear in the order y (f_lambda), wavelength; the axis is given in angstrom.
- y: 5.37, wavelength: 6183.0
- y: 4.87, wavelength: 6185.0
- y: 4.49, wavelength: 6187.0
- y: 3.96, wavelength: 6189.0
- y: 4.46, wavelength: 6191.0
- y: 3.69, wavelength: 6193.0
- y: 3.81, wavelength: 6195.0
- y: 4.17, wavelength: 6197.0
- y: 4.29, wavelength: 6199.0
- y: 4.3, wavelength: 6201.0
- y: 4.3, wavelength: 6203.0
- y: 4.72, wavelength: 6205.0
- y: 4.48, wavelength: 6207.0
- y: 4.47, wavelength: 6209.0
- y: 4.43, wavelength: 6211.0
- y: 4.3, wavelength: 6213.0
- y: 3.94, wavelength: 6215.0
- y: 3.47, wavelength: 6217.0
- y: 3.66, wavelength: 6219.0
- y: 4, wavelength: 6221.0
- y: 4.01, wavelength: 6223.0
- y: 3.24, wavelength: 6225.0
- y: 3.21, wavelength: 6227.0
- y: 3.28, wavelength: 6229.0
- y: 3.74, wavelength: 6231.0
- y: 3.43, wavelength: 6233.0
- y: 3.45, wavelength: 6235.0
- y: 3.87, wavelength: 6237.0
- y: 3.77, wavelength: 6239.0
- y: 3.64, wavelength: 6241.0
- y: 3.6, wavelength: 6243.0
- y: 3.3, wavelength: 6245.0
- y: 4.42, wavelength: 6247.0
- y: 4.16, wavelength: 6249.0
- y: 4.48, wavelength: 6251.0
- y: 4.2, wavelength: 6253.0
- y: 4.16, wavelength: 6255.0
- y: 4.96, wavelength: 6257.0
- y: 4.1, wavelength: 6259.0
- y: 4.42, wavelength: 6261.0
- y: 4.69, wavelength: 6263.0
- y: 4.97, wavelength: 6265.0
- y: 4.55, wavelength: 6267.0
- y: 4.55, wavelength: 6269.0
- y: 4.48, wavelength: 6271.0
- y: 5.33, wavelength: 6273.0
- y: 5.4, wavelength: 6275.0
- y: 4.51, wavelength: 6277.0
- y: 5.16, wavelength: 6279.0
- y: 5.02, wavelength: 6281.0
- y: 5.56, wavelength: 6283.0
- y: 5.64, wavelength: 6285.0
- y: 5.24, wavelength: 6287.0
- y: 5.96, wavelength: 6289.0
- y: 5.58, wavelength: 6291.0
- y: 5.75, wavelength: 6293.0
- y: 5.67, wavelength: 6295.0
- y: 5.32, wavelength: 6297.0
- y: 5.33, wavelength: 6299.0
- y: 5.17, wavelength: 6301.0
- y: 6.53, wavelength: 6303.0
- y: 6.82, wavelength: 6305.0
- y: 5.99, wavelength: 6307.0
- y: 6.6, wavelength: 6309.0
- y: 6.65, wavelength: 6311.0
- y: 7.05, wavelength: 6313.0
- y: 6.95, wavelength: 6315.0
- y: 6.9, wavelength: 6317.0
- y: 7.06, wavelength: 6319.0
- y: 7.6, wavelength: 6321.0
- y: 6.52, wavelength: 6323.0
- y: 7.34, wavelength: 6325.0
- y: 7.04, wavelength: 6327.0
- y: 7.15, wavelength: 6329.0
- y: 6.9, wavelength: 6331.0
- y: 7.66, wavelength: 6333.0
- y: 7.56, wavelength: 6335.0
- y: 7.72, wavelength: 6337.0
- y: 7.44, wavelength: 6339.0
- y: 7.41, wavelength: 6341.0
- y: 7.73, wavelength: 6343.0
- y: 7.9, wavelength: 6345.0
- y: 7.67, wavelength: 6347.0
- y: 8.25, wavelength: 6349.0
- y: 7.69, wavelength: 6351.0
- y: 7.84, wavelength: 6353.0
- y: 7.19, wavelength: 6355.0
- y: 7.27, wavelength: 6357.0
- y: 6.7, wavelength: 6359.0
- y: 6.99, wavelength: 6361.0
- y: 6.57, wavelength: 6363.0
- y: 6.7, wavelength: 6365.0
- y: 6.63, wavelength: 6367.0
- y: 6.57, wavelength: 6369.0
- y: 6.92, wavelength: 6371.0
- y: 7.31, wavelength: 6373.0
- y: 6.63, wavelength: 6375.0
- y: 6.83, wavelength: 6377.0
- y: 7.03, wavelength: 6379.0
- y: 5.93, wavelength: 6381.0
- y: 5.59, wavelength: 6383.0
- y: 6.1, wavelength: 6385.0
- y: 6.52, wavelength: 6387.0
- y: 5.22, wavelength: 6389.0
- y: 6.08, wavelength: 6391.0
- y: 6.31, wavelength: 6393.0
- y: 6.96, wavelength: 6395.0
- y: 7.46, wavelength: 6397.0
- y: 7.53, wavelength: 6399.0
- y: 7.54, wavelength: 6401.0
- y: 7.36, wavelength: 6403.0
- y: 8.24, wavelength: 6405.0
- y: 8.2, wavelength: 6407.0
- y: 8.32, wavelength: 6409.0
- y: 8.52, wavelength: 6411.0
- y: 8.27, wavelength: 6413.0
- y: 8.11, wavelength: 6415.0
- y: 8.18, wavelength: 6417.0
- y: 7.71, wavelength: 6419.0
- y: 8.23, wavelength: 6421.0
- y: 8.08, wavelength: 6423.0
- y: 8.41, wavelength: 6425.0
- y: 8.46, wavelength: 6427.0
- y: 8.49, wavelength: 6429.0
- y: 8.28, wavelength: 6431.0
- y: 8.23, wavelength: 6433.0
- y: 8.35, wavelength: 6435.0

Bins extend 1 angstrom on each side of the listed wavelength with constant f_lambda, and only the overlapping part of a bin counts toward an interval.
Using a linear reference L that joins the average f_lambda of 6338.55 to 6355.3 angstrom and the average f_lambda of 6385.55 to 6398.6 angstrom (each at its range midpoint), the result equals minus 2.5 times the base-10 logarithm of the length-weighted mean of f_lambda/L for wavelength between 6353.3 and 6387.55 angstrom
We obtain 0.06 mag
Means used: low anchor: 7.71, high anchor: 6.46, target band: 6.7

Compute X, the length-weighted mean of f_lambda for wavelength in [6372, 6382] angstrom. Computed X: 6.75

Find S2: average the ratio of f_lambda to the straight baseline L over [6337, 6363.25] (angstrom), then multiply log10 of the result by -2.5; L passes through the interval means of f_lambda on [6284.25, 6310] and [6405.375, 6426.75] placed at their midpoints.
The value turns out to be -0.09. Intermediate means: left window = 5.82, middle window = 7.47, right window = 8.21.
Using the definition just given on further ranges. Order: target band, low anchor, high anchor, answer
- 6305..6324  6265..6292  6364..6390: -0.208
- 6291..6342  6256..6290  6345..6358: -0.037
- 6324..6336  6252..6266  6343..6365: -0.096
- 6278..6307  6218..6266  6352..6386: -0.116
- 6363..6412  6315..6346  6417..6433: 0.139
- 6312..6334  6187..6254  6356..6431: -0.200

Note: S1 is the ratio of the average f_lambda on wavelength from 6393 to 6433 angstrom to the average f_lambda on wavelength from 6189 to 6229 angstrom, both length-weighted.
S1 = 1.98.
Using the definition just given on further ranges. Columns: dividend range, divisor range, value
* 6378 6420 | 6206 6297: 1.63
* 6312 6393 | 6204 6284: 1.65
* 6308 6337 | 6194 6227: 1.74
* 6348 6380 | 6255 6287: 1.45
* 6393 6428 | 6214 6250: 2.16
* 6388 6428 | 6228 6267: 1.89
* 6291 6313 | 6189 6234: 1.51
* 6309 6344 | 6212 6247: 1.96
